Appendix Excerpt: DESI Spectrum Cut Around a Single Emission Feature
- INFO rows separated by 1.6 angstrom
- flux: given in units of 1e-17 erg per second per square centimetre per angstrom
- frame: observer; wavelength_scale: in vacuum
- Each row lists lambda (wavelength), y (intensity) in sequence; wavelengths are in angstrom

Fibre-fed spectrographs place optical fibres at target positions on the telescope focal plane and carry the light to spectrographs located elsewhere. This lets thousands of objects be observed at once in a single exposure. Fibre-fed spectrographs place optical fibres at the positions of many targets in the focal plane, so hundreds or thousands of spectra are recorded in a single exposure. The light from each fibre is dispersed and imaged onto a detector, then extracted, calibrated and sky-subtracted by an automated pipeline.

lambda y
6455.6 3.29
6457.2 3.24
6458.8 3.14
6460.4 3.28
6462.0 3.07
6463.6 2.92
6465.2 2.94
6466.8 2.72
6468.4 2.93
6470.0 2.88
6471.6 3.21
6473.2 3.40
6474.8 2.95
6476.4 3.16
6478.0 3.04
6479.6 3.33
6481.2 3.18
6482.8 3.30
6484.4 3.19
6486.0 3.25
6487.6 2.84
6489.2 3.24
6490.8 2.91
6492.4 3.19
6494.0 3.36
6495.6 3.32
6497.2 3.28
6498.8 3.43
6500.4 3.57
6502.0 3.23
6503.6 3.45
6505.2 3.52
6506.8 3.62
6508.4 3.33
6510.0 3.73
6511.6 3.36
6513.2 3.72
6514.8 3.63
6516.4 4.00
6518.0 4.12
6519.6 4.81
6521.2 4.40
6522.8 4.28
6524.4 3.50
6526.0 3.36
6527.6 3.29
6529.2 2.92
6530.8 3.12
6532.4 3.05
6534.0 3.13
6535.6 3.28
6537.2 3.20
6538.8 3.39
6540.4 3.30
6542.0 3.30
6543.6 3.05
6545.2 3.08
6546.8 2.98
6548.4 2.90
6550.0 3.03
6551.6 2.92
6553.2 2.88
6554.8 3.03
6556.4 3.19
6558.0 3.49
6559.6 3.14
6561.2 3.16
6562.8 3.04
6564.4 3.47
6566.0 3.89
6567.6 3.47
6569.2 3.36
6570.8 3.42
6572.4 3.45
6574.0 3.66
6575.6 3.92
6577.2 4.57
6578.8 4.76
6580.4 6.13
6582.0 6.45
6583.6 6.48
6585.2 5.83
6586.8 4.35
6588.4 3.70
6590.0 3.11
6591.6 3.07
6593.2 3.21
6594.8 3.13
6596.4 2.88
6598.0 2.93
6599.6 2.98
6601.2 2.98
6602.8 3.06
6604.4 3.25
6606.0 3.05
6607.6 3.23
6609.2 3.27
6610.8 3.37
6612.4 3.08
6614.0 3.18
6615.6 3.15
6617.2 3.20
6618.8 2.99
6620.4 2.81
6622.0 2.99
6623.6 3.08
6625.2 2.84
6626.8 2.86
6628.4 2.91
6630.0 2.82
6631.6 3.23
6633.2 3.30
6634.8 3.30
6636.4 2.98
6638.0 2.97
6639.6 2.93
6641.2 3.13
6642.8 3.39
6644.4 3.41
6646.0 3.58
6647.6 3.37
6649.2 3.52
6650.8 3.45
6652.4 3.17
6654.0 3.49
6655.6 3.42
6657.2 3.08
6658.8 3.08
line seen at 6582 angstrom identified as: [O III]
